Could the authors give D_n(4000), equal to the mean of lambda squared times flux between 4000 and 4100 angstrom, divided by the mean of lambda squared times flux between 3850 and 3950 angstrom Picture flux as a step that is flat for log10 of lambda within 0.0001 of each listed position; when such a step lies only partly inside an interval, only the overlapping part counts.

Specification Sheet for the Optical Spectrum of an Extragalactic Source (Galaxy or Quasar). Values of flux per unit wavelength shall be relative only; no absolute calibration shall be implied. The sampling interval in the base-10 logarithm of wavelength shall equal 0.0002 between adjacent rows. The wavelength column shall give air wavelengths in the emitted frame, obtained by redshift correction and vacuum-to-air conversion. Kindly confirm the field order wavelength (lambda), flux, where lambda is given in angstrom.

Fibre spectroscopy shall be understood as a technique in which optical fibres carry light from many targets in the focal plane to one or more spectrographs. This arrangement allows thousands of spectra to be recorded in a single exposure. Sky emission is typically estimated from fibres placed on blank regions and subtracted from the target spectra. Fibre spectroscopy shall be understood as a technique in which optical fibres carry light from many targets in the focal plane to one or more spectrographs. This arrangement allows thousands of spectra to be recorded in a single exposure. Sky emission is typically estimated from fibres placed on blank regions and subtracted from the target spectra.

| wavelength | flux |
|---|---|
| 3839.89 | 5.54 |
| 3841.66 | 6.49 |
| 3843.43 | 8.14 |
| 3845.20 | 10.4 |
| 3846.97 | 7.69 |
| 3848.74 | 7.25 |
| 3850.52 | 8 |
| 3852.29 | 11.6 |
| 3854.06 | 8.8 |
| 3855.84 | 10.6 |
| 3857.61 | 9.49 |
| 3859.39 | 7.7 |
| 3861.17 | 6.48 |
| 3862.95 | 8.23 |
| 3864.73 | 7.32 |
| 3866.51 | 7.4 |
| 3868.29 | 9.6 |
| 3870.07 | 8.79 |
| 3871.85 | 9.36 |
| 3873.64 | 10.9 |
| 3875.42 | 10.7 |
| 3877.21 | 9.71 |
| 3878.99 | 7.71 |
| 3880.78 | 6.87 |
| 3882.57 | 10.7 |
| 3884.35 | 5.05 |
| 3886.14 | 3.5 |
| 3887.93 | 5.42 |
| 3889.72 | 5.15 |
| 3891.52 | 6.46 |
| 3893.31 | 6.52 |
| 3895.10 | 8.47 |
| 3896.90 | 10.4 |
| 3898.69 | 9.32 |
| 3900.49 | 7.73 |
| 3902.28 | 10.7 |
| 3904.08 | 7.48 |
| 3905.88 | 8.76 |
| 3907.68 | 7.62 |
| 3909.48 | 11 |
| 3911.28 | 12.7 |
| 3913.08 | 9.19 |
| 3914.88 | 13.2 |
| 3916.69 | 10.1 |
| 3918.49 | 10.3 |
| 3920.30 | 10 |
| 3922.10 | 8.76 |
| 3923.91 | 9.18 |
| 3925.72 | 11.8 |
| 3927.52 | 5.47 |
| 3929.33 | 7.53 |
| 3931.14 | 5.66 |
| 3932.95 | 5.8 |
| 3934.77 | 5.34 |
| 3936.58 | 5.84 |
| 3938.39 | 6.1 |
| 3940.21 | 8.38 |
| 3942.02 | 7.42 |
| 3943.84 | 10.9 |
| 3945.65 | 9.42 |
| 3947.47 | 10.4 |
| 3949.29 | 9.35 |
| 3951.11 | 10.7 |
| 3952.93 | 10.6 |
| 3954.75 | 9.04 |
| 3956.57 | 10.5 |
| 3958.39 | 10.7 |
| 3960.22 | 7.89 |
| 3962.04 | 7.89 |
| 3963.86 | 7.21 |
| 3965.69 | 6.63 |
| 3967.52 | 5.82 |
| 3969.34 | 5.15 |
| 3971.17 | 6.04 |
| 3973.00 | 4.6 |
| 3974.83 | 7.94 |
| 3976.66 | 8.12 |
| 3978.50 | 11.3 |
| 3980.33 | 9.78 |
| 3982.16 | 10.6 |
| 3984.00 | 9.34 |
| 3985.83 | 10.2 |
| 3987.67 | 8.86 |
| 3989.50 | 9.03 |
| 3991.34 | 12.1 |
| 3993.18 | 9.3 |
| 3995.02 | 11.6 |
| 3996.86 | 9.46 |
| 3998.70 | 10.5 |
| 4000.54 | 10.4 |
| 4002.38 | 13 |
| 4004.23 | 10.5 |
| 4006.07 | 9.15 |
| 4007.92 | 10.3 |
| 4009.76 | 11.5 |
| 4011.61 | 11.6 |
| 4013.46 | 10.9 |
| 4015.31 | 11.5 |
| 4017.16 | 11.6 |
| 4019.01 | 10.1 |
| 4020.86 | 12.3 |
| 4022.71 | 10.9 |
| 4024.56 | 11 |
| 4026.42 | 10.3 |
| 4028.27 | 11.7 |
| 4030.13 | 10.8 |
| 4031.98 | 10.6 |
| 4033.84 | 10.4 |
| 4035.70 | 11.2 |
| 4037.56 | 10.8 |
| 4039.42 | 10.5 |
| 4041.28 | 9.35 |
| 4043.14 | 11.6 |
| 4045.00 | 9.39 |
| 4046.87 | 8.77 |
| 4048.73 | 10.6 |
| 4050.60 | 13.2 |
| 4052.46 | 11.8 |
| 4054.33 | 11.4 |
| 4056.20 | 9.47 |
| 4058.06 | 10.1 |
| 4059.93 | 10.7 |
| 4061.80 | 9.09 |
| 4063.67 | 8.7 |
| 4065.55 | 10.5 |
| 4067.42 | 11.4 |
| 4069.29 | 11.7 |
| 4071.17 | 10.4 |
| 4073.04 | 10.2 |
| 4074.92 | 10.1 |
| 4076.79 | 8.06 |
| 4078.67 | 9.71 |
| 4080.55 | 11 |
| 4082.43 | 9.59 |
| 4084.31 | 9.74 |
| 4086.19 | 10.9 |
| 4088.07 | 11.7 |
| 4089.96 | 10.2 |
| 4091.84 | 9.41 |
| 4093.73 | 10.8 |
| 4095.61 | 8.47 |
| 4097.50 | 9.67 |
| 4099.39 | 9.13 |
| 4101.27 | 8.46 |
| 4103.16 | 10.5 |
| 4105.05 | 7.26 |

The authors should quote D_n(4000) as 1.3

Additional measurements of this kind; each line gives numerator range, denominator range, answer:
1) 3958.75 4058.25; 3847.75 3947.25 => 1.25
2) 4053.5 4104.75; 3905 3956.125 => 1.20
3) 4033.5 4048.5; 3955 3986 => 1.30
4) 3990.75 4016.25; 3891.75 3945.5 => 1.31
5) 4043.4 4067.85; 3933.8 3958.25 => 1.24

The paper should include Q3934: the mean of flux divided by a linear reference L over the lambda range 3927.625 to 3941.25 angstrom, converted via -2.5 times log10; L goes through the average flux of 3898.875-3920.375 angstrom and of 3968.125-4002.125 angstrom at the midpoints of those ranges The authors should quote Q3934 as 0.46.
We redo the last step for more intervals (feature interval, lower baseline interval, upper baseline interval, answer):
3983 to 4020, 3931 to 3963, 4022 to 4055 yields -0.07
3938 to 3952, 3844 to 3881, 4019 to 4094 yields 0.04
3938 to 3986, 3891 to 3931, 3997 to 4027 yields 0.17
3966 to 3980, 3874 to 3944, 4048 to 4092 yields 0.27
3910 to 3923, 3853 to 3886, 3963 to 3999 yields -0.23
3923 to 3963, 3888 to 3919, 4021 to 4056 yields 0.13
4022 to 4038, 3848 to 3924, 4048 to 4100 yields -0.10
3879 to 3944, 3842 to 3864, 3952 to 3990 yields 0.05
